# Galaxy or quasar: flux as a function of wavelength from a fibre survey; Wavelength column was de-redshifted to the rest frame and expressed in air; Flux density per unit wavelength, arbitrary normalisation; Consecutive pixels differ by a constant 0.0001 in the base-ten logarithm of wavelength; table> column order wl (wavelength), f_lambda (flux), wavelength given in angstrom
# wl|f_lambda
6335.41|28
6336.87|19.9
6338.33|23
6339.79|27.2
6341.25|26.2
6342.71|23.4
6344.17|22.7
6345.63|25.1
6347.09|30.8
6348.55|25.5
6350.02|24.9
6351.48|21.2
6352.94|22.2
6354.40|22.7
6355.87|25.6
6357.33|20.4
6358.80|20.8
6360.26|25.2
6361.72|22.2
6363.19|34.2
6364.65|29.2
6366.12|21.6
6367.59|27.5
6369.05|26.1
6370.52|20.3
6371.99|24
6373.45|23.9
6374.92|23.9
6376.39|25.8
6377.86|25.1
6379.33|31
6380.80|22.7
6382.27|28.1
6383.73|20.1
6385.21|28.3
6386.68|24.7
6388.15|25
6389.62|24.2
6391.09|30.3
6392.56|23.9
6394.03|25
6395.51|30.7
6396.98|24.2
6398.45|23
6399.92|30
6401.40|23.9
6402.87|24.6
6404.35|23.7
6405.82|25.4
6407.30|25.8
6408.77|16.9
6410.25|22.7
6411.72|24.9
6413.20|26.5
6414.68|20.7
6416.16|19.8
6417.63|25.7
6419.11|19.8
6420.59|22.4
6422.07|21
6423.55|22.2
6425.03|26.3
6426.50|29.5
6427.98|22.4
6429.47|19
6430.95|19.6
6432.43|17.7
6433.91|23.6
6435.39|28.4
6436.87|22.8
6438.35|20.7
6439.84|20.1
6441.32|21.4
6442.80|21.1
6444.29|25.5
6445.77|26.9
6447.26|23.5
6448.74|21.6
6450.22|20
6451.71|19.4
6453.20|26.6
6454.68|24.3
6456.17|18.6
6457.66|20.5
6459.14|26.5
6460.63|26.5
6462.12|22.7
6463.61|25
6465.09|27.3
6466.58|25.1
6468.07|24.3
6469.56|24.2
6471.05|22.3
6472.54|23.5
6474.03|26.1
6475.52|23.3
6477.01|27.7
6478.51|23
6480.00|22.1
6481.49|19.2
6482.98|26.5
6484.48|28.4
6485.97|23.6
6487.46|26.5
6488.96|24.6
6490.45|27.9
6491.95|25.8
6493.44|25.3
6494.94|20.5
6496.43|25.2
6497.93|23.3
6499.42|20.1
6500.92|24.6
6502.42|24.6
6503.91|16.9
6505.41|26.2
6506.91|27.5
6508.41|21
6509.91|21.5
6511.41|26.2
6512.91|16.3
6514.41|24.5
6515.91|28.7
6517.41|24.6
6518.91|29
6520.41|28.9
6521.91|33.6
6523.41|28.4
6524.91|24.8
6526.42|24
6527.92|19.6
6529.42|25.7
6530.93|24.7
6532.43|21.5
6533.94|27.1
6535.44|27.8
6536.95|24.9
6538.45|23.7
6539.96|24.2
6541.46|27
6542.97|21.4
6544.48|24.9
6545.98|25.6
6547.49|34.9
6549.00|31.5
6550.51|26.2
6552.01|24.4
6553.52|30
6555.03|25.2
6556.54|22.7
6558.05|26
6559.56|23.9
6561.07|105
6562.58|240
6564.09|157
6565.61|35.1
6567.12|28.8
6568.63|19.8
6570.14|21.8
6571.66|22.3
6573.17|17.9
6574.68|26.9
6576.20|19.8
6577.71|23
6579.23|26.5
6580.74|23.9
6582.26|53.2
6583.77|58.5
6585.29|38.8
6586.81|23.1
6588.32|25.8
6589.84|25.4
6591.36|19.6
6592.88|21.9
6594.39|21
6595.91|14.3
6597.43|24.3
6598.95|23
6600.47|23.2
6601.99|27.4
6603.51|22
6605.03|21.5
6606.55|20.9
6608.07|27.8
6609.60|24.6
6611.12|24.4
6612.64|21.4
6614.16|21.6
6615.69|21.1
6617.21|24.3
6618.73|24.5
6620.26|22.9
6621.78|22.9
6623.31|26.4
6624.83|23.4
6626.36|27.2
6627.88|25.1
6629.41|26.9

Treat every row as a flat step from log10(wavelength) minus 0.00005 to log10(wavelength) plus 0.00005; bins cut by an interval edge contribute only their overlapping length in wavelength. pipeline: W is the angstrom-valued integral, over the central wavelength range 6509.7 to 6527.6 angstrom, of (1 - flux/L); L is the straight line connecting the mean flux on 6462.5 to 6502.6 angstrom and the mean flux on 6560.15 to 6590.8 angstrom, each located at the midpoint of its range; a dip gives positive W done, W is 4.32 angstrom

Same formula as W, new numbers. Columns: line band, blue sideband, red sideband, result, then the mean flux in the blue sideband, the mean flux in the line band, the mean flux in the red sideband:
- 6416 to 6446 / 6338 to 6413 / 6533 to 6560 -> 3.2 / 24.9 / 22.6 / 26.2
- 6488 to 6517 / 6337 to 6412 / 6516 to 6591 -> 7.8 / 24.9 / 23.7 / 35.6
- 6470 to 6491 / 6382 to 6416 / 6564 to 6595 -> 2.3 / 24.8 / 24.6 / 31.2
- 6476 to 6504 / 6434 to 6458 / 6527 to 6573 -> 5.2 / 22.6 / 24.2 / 39.4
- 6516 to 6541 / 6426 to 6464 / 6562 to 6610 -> 3.9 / 22.8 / 25.9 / 36.1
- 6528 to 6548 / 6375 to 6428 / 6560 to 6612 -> 5.4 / 24.6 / 25.3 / 38.3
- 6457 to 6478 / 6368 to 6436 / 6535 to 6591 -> 3.8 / 24.2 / 24.6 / 38.8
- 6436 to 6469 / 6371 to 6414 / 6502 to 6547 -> 2.3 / 25.1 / 23.2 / 24.9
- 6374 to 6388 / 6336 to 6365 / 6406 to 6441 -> -1.0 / 24.6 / 25.5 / 22.6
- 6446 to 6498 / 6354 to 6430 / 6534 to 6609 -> 8.9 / 24.5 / 24.1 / 34.7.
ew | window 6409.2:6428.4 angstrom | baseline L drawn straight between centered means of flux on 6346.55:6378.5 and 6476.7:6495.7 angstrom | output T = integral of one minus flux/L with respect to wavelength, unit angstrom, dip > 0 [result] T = 1.1 angstrom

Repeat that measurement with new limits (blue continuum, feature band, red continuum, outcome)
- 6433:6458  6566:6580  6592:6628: -0.1 angstrom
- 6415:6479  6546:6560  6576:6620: -1.2 angstrom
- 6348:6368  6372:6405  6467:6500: -1.5 angstrom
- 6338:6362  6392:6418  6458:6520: -0.1 angstrom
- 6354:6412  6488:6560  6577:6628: 0.9 angstrom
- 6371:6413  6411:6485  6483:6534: 4.7 angstrom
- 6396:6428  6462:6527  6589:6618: -3.9 angstrom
